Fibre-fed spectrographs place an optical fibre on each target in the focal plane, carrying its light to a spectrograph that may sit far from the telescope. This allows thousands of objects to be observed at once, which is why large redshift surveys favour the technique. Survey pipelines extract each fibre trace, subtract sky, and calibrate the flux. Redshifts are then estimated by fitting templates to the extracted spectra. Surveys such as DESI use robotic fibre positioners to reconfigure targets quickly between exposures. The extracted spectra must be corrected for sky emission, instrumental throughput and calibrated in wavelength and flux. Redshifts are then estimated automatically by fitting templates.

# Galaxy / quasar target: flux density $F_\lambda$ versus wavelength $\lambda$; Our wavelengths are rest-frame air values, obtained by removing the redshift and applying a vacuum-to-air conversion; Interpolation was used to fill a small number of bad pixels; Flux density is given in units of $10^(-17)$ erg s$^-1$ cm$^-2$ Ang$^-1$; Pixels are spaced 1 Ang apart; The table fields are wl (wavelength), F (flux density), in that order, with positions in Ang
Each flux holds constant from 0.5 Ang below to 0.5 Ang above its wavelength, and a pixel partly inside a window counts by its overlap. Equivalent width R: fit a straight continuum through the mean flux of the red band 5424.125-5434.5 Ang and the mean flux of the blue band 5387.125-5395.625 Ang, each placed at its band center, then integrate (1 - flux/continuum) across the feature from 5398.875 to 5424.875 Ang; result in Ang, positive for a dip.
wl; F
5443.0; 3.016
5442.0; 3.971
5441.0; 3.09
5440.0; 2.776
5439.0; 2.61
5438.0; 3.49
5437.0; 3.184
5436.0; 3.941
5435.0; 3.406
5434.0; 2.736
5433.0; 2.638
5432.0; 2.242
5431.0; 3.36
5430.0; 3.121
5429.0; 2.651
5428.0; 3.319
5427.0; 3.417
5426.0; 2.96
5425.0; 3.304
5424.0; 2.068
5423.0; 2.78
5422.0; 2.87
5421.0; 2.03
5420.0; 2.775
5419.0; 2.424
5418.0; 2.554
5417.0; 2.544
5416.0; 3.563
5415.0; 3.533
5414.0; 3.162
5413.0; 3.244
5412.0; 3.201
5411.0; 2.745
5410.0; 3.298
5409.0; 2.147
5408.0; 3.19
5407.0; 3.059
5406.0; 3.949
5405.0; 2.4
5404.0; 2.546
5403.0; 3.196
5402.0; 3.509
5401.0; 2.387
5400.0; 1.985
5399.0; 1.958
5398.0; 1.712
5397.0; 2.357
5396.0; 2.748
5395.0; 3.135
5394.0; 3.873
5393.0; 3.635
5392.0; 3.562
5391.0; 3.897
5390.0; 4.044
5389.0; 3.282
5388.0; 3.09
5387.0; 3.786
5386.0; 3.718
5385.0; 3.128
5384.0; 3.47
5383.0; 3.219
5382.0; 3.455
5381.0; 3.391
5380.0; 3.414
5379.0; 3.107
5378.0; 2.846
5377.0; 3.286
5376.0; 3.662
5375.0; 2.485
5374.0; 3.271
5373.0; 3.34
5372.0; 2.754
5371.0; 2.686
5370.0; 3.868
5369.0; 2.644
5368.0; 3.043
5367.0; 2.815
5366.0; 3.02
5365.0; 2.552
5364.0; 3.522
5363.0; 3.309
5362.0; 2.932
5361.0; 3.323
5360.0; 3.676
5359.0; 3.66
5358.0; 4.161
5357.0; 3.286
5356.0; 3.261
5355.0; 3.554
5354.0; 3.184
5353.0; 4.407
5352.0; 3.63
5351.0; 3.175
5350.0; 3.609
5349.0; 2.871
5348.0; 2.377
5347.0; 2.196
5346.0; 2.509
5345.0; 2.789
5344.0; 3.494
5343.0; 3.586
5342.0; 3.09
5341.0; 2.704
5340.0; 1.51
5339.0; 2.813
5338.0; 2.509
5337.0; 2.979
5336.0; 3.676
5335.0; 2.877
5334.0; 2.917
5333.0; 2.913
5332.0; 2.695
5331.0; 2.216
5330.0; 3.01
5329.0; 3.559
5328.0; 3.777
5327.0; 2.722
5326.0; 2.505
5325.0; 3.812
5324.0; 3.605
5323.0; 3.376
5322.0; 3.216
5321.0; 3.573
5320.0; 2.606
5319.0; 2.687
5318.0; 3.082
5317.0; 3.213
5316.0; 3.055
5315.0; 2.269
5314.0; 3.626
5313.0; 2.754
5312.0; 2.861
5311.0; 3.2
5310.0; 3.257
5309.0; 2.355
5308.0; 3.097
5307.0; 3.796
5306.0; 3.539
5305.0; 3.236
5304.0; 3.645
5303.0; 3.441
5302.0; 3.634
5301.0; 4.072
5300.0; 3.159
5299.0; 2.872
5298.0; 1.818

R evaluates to 3.2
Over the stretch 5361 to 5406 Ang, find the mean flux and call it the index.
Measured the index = 3.1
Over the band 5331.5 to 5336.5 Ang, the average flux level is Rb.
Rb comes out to 3.02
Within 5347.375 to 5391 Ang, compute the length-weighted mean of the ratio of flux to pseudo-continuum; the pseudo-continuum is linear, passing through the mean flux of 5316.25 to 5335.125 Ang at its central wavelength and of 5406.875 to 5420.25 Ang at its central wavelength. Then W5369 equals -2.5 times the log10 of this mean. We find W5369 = -0.094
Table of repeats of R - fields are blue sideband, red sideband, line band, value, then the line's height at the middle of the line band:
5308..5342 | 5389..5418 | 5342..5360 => -1.80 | 2.99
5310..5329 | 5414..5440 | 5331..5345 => 0.98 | 3.09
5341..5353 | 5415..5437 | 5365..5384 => -0.66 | 3.02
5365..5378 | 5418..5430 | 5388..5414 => -0.96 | 2.9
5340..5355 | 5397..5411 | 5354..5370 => -1.53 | 2.98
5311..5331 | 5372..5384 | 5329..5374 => 1.20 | 3.16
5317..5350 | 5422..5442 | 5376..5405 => -1.28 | 3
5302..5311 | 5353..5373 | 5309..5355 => 3.55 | 3.29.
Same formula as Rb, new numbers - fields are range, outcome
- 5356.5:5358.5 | 3.72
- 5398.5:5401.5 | 2.11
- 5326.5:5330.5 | 3.27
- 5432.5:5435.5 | 2.93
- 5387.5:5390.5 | 3.47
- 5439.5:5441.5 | 2.93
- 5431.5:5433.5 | 2.44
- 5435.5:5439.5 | 3.31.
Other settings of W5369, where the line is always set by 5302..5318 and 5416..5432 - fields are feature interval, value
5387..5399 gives -0.096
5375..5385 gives -0.109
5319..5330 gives -0.038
